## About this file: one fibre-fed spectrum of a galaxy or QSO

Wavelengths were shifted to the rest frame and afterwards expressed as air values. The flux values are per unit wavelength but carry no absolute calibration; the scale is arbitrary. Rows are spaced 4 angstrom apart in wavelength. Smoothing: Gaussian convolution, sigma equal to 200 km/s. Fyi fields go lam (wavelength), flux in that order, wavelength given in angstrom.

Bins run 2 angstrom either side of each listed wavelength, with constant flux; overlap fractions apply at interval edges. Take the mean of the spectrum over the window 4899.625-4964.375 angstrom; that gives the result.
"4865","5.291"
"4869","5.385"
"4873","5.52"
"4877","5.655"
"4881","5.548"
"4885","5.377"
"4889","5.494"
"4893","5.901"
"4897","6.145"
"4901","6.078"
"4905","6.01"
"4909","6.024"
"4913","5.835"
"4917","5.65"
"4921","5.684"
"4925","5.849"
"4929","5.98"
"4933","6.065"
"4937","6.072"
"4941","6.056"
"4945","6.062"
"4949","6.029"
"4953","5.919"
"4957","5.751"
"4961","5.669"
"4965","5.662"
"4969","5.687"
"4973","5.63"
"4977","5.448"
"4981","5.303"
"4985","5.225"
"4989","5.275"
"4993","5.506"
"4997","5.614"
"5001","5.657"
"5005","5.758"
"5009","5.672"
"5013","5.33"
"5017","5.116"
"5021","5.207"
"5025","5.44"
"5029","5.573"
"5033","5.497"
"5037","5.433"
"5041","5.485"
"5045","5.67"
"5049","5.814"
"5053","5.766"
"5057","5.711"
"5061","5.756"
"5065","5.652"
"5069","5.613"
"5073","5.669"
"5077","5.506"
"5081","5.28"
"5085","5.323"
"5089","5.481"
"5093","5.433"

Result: 5.91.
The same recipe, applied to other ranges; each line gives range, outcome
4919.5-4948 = 5.97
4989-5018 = 5.52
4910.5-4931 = 5.81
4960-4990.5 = 5.48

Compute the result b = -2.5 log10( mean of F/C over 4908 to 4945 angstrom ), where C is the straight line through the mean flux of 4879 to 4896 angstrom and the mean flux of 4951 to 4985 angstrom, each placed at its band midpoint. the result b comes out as -0.06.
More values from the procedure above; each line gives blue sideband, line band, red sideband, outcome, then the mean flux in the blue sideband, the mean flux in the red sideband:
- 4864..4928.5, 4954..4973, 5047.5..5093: 0.00 mag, 5.73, 5.59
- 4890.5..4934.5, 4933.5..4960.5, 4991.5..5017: -0.03 mag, 5.92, 5.55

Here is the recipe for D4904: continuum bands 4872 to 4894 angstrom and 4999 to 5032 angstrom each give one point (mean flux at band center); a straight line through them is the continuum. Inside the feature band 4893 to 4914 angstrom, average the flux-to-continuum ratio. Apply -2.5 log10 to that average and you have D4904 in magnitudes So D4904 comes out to -0.09 mag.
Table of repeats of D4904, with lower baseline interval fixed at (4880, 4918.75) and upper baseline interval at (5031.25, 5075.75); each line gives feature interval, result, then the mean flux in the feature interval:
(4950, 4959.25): -0.02 mag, 5.85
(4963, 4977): 0.02 mag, 5.63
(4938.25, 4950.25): -0.05 mag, 6.05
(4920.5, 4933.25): -0.02 mag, 5.9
